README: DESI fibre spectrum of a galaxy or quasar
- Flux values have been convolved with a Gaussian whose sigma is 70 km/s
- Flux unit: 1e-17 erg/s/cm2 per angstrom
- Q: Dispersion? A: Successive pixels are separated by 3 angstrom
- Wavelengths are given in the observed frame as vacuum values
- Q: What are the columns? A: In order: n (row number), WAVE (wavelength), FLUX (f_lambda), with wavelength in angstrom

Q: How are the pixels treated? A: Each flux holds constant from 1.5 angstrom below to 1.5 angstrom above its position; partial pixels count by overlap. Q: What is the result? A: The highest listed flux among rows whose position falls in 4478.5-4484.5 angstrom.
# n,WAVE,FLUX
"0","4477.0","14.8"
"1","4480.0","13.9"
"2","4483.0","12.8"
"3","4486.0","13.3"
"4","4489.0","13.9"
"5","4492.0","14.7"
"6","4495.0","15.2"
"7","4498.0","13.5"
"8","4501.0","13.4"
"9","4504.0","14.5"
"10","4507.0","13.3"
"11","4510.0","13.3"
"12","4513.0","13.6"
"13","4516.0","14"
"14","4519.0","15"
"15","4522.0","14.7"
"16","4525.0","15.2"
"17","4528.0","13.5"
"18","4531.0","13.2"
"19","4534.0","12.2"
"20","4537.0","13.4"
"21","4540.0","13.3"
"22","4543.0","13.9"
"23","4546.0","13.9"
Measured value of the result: 13.9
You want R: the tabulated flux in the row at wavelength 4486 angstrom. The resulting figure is 13.3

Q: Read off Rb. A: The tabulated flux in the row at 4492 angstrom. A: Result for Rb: 14.7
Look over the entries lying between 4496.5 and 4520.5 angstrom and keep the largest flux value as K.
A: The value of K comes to 15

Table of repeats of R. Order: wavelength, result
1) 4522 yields 14.7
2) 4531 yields 13.2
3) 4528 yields 13.5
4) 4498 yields 13.5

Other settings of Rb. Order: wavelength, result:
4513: 13.6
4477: 14.8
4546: 13.9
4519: 15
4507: 13.3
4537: 13.4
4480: 13.9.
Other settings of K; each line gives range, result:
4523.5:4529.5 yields 15.2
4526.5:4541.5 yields 13.5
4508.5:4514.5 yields 13.6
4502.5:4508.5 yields 14.5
